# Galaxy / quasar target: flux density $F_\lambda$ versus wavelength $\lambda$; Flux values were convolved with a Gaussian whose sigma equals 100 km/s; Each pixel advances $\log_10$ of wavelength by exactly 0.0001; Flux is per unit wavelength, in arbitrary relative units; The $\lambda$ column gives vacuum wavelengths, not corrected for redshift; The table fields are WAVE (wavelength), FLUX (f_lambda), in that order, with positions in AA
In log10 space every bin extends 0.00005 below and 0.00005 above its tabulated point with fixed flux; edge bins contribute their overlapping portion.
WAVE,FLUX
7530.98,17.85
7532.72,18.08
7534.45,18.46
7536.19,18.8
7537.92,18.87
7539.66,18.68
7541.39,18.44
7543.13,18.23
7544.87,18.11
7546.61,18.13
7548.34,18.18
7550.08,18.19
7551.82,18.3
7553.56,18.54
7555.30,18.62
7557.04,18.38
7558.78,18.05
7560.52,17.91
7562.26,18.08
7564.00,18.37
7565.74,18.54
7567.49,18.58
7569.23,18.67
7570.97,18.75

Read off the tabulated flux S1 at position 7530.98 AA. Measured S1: 17.85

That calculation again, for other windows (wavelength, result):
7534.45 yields 18.46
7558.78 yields 18.05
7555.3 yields 18.62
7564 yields 18.37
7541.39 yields 18.44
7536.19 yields 18.8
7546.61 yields 18.13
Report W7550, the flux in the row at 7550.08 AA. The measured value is 18.19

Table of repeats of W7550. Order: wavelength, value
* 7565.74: 18.54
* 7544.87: 18.11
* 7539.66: 18.68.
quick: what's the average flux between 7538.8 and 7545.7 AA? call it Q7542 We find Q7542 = 18.4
